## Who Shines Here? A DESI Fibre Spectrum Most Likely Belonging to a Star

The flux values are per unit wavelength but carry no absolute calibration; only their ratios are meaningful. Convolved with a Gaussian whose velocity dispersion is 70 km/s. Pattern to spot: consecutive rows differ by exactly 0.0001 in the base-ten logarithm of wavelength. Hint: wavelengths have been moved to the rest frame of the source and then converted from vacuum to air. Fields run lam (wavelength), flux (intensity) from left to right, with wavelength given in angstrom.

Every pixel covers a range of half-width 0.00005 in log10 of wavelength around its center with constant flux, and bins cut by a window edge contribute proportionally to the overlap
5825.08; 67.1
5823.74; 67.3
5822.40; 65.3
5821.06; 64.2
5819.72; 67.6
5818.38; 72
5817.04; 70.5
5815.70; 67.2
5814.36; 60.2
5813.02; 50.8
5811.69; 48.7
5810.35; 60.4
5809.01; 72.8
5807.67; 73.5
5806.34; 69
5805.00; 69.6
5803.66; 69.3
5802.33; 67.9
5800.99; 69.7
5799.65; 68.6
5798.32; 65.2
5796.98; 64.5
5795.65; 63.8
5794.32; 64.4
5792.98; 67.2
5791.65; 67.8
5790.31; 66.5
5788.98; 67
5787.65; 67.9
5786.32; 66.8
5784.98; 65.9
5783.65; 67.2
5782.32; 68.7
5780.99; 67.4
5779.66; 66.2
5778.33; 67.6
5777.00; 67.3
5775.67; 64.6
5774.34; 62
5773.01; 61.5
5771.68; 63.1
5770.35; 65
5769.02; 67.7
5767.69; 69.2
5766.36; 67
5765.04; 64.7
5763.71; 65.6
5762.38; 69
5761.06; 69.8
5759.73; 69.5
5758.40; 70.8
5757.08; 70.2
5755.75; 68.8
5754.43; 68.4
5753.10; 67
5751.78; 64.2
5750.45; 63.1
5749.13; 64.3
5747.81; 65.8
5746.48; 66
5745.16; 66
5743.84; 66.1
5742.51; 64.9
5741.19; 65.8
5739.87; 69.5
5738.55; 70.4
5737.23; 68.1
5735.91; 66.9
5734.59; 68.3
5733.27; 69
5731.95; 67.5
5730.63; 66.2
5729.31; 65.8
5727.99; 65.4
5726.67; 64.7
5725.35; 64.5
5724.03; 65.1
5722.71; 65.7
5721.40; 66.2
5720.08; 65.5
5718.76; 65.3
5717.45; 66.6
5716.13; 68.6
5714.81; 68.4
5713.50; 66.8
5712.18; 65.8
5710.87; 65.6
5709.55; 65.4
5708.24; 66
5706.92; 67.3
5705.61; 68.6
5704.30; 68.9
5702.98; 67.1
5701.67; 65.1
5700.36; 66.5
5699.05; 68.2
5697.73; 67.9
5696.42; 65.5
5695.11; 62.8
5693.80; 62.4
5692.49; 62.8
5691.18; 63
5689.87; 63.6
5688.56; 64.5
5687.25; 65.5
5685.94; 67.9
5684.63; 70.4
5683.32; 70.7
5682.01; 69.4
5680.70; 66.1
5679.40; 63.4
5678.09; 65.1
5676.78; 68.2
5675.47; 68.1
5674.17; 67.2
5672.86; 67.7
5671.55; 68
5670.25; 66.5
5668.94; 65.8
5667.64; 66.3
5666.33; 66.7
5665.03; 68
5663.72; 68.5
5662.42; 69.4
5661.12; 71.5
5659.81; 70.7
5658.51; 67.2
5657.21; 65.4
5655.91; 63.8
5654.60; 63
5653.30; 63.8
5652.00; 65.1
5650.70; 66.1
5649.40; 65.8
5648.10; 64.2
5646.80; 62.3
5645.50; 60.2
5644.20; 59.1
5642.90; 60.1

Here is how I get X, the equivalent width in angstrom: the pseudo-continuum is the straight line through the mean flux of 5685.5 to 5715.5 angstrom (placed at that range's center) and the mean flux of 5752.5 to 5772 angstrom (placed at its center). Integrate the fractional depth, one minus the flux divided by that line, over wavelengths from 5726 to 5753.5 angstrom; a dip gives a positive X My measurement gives 0.28 angstrom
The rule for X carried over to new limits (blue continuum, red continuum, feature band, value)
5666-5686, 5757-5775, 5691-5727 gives 0.6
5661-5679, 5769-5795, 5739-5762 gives -0.2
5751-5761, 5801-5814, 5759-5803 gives 0.1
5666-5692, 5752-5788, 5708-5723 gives 0.1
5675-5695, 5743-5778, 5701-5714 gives -0.1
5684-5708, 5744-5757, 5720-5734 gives 0.0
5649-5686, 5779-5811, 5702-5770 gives 0.4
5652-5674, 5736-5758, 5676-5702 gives 0.4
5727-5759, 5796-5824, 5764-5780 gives 0.2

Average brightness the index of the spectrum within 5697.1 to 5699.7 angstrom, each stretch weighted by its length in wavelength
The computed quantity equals 67.8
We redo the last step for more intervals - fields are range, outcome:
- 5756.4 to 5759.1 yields 70.4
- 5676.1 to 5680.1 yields 65.6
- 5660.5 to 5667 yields 68.8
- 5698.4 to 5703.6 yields 66.8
